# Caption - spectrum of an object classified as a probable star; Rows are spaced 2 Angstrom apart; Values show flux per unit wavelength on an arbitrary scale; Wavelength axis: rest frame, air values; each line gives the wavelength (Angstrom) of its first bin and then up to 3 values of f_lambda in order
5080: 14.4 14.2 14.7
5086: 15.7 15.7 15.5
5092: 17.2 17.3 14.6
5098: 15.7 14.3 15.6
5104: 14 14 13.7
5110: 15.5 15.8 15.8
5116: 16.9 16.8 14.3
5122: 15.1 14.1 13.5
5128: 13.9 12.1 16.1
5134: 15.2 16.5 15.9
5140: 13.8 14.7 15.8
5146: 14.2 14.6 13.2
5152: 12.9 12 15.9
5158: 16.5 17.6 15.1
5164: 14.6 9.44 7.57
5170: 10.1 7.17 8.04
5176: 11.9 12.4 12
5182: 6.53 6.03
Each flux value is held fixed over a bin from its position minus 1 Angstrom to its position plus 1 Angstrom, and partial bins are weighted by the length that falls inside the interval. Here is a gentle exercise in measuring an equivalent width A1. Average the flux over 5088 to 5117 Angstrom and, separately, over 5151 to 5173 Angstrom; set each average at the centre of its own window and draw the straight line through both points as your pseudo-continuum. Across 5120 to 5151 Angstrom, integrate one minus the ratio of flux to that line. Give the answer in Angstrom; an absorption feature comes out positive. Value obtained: -1.6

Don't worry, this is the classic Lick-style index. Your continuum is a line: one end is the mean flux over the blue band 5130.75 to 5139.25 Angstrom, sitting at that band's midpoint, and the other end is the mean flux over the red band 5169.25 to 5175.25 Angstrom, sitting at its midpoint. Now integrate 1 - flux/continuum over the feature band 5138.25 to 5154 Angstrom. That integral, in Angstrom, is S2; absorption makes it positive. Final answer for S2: -0.6 Angstrom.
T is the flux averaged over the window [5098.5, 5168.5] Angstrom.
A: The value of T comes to 14.5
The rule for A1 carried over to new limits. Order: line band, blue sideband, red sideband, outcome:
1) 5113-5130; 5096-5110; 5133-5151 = -0.2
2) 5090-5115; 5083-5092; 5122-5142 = -0.1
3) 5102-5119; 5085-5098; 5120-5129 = -0.5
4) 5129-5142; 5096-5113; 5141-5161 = -0.1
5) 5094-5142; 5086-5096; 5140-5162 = 1.7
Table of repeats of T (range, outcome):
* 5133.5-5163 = 14.9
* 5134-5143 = 15.2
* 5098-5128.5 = 14.9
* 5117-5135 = 14.6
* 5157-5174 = 12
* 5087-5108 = 15.3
